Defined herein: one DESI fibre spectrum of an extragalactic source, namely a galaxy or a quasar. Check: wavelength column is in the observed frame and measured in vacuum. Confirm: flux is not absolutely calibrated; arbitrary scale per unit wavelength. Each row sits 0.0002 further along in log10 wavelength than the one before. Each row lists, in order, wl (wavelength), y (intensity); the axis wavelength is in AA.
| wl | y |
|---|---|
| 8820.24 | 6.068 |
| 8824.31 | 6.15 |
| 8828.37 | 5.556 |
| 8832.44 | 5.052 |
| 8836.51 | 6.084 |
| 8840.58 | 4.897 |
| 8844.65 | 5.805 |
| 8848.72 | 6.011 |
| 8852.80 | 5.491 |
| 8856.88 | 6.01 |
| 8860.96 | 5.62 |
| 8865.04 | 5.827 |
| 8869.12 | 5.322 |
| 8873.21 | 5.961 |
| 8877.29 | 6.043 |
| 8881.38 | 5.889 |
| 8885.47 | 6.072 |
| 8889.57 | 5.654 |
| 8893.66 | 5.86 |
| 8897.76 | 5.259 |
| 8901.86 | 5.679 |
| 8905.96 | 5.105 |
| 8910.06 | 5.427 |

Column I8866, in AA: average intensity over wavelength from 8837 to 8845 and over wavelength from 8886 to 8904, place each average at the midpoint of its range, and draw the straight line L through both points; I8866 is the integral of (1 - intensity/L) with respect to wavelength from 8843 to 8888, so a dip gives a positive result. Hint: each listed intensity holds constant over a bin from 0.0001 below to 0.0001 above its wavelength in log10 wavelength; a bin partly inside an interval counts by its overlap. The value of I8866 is -2.5 AA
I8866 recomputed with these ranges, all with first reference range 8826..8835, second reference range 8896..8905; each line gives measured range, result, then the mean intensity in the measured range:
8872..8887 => -1.59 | 5.99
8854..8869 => -0.93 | 5.74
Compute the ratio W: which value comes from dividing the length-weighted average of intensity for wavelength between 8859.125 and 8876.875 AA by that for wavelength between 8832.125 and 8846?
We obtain 1.0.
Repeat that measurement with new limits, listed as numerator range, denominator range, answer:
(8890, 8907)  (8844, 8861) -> 0.95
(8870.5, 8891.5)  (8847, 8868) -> 1.02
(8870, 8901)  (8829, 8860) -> 1.03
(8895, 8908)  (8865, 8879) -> 0.93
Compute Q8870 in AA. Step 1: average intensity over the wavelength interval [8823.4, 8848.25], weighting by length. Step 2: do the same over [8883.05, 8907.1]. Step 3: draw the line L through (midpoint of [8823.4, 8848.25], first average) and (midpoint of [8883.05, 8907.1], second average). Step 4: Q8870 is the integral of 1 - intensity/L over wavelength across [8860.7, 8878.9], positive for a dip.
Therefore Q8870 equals -0.5 AA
